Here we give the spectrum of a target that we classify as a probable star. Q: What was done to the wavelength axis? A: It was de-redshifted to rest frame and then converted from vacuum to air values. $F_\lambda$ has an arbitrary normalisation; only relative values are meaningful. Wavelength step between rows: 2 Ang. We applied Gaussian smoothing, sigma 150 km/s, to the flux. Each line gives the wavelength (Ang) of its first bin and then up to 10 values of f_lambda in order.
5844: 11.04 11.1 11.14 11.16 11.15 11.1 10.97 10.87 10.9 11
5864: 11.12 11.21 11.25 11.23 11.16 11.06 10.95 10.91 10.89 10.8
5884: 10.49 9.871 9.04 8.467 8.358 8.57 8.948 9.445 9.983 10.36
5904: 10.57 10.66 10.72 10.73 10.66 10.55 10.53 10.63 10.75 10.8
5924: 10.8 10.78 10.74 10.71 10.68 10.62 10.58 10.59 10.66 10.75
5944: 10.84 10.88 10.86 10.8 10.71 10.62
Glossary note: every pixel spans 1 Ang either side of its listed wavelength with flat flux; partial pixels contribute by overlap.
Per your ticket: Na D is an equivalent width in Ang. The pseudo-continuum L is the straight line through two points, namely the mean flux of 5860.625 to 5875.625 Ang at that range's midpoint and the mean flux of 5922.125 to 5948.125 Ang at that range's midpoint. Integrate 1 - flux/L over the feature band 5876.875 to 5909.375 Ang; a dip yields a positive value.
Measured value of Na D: 3.22 Ang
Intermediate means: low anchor 11.1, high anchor 10.7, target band 9.89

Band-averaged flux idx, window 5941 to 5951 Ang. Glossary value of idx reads 10.8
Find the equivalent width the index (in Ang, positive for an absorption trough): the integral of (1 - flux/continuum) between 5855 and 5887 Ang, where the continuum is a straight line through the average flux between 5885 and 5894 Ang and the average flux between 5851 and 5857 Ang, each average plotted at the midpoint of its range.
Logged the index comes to -2.9 Ang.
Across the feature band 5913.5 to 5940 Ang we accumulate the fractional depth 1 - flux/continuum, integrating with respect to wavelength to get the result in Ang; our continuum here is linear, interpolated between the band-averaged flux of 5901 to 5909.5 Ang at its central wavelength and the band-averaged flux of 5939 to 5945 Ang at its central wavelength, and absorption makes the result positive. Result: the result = 0.0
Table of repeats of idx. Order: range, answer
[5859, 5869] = 11.1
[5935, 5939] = 10.6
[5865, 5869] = 11.2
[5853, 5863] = 11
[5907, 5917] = 10.6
